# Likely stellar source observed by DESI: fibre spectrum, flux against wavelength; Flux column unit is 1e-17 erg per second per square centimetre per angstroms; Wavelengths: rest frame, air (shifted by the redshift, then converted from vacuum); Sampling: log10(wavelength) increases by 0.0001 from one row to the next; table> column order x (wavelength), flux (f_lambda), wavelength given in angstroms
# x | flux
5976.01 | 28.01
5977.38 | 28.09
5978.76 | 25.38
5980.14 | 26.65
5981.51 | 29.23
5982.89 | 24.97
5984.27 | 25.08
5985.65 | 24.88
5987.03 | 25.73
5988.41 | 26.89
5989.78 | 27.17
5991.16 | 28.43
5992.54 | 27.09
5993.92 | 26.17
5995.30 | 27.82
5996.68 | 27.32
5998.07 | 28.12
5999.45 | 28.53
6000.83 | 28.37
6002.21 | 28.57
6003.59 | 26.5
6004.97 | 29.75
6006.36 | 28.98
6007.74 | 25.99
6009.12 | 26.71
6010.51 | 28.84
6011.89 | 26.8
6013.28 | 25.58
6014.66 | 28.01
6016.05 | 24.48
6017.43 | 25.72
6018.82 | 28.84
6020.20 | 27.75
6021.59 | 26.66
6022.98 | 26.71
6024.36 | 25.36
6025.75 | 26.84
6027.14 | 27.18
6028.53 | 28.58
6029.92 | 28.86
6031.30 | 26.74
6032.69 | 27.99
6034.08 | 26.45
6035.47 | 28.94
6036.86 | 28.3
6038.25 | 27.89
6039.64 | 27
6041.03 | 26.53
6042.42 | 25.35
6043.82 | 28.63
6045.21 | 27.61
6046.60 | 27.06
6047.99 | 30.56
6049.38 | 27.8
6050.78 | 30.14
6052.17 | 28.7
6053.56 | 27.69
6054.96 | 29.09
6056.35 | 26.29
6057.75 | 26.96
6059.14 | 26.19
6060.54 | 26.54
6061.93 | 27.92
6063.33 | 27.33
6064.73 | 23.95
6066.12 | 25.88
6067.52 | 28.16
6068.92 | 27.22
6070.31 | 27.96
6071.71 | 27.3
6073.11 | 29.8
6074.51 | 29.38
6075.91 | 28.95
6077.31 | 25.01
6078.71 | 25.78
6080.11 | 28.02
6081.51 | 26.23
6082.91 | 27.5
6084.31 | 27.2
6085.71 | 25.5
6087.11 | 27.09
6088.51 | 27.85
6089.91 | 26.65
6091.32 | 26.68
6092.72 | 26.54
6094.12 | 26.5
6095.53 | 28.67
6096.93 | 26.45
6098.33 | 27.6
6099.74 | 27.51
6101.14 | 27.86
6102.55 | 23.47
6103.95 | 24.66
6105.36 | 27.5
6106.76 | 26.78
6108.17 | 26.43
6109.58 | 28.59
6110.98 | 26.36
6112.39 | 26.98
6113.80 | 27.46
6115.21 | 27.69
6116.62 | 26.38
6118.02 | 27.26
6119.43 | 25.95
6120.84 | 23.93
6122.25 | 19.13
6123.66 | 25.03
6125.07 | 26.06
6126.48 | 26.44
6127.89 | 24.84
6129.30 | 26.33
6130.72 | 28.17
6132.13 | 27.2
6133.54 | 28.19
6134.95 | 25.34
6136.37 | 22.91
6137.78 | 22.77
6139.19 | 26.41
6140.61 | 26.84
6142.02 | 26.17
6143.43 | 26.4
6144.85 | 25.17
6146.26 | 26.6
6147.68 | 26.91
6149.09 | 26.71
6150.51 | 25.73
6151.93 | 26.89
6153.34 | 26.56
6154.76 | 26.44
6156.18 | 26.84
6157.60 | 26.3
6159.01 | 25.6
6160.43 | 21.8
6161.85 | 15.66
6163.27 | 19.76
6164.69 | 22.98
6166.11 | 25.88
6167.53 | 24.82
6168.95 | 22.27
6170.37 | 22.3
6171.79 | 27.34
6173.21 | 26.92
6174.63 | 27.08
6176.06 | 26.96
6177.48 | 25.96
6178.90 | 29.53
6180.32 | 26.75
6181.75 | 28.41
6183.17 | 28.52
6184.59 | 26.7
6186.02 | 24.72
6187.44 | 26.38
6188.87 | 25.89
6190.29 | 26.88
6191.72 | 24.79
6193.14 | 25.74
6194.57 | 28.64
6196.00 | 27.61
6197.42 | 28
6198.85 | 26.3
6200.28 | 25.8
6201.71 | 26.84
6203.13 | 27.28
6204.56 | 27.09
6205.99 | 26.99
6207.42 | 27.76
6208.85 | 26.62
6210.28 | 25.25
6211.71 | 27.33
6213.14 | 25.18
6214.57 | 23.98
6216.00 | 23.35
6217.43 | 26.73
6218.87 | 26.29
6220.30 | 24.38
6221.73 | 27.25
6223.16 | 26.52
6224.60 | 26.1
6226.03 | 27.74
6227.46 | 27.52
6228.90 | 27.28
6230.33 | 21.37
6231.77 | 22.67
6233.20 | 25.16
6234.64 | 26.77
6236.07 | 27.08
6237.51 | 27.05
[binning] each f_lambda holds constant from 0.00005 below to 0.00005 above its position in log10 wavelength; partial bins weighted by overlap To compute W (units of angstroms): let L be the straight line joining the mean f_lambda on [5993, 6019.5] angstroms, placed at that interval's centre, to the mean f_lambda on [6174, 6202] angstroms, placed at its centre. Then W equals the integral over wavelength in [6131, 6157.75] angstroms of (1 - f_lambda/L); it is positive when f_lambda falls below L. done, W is 0.8 angstroms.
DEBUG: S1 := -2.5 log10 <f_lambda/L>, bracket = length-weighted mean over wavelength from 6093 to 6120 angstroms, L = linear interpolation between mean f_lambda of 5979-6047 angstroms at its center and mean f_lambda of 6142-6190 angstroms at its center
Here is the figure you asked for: -0.03 mag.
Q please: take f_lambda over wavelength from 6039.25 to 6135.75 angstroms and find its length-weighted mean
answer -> 26.9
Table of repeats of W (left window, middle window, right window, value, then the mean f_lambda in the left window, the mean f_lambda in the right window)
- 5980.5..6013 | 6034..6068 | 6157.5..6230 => -0.8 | 27.3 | 25.9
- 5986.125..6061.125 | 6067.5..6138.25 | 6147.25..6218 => 0.2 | 27.5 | 25.9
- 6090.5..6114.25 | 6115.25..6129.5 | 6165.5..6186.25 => 0.8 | 26.8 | 26.3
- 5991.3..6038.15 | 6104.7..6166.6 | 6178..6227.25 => 3.0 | 27.4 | 26.6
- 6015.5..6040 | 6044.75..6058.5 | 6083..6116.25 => -0.5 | 27.3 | 26.9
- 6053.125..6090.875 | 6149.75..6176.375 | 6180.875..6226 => 2.1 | 27.2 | 26.4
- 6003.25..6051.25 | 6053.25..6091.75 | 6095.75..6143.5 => -0.5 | 27.5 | 26.1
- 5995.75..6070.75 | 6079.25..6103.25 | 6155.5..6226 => 0.0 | 27.4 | 25.8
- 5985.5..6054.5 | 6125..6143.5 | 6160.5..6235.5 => 0.3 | 27.5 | 25.8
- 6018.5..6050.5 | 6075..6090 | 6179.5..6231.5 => 0.2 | 27.6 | 26.4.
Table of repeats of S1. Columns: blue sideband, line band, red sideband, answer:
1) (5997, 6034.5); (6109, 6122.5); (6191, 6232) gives 0.02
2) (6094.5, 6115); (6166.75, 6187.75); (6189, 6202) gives 0.02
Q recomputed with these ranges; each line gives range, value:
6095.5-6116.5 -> 26.9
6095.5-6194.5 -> 25.8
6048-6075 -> 27.7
